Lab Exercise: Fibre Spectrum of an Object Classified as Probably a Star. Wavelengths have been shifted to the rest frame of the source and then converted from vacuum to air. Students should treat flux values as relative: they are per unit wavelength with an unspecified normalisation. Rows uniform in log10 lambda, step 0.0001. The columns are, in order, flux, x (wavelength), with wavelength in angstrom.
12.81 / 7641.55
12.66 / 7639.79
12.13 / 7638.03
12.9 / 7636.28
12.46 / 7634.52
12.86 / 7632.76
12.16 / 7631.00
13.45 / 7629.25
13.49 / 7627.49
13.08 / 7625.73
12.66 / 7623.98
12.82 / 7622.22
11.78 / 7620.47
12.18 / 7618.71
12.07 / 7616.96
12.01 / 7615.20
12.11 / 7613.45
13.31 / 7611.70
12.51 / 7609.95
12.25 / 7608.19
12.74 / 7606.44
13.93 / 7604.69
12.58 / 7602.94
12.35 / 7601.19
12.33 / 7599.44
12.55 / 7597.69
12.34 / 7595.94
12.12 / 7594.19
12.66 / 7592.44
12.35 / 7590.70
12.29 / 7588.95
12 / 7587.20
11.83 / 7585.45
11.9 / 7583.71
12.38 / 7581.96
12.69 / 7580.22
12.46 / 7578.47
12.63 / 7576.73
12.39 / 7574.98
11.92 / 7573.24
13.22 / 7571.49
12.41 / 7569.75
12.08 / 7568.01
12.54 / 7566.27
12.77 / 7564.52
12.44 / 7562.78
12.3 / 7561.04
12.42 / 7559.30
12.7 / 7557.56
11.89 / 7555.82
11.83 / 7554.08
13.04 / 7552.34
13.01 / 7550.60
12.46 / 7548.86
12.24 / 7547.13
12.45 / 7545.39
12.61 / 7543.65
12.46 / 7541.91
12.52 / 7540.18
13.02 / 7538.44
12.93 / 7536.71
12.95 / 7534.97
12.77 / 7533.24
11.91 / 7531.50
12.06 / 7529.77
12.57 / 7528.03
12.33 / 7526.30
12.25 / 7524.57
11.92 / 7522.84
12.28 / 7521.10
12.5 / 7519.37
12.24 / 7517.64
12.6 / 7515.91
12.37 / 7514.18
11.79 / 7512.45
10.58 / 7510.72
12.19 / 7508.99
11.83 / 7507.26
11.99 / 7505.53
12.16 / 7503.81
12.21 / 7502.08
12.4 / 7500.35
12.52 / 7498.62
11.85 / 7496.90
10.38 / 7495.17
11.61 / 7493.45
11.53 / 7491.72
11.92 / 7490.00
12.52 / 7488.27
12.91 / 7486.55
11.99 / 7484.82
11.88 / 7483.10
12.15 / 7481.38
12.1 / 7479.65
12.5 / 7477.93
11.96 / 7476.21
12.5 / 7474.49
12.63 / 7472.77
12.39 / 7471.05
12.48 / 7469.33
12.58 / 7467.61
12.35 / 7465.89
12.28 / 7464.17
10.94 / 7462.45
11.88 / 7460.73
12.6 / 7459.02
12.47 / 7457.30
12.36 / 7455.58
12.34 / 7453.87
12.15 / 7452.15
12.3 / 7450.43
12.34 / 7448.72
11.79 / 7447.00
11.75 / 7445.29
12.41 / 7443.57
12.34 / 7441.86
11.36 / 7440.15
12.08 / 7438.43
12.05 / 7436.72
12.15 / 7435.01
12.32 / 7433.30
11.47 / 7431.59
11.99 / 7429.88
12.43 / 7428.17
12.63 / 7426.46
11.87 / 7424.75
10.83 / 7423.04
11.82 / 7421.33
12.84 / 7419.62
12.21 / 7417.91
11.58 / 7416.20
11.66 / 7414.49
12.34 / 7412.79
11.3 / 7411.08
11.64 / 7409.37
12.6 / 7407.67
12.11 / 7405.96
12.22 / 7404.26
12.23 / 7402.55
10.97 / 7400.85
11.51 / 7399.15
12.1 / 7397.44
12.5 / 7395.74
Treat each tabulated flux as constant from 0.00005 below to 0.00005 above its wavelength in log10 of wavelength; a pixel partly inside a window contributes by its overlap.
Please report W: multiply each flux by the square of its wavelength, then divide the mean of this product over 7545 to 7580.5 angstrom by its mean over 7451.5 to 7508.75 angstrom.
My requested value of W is 1.05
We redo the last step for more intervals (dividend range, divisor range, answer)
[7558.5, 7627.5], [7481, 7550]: 1.04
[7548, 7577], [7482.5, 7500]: 1.07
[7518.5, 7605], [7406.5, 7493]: 1.06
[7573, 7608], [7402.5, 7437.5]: 1.08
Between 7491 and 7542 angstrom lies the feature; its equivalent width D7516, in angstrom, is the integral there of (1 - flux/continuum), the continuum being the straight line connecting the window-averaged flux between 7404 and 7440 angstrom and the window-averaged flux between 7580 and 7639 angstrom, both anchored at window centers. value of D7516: 0.40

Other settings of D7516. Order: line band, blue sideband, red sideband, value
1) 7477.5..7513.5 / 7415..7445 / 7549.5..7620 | 0.7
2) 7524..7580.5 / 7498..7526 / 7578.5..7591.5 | -1.5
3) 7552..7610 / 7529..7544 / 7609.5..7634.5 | 0.8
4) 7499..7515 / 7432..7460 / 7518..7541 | 0.5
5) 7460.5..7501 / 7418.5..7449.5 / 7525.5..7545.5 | 0.6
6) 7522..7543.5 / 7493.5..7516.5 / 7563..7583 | -0.6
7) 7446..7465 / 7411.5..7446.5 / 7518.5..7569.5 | 0.0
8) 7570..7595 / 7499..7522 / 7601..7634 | 0.2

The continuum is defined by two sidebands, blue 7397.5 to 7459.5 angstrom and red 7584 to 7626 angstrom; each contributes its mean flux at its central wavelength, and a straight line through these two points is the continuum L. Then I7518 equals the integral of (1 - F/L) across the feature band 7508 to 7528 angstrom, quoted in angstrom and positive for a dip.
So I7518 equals 0.2 angstrom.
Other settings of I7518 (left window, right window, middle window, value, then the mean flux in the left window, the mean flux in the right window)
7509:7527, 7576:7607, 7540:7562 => -0.4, 12.1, 12.5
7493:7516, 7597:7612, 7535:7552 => -0.6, 11.9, 12.7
